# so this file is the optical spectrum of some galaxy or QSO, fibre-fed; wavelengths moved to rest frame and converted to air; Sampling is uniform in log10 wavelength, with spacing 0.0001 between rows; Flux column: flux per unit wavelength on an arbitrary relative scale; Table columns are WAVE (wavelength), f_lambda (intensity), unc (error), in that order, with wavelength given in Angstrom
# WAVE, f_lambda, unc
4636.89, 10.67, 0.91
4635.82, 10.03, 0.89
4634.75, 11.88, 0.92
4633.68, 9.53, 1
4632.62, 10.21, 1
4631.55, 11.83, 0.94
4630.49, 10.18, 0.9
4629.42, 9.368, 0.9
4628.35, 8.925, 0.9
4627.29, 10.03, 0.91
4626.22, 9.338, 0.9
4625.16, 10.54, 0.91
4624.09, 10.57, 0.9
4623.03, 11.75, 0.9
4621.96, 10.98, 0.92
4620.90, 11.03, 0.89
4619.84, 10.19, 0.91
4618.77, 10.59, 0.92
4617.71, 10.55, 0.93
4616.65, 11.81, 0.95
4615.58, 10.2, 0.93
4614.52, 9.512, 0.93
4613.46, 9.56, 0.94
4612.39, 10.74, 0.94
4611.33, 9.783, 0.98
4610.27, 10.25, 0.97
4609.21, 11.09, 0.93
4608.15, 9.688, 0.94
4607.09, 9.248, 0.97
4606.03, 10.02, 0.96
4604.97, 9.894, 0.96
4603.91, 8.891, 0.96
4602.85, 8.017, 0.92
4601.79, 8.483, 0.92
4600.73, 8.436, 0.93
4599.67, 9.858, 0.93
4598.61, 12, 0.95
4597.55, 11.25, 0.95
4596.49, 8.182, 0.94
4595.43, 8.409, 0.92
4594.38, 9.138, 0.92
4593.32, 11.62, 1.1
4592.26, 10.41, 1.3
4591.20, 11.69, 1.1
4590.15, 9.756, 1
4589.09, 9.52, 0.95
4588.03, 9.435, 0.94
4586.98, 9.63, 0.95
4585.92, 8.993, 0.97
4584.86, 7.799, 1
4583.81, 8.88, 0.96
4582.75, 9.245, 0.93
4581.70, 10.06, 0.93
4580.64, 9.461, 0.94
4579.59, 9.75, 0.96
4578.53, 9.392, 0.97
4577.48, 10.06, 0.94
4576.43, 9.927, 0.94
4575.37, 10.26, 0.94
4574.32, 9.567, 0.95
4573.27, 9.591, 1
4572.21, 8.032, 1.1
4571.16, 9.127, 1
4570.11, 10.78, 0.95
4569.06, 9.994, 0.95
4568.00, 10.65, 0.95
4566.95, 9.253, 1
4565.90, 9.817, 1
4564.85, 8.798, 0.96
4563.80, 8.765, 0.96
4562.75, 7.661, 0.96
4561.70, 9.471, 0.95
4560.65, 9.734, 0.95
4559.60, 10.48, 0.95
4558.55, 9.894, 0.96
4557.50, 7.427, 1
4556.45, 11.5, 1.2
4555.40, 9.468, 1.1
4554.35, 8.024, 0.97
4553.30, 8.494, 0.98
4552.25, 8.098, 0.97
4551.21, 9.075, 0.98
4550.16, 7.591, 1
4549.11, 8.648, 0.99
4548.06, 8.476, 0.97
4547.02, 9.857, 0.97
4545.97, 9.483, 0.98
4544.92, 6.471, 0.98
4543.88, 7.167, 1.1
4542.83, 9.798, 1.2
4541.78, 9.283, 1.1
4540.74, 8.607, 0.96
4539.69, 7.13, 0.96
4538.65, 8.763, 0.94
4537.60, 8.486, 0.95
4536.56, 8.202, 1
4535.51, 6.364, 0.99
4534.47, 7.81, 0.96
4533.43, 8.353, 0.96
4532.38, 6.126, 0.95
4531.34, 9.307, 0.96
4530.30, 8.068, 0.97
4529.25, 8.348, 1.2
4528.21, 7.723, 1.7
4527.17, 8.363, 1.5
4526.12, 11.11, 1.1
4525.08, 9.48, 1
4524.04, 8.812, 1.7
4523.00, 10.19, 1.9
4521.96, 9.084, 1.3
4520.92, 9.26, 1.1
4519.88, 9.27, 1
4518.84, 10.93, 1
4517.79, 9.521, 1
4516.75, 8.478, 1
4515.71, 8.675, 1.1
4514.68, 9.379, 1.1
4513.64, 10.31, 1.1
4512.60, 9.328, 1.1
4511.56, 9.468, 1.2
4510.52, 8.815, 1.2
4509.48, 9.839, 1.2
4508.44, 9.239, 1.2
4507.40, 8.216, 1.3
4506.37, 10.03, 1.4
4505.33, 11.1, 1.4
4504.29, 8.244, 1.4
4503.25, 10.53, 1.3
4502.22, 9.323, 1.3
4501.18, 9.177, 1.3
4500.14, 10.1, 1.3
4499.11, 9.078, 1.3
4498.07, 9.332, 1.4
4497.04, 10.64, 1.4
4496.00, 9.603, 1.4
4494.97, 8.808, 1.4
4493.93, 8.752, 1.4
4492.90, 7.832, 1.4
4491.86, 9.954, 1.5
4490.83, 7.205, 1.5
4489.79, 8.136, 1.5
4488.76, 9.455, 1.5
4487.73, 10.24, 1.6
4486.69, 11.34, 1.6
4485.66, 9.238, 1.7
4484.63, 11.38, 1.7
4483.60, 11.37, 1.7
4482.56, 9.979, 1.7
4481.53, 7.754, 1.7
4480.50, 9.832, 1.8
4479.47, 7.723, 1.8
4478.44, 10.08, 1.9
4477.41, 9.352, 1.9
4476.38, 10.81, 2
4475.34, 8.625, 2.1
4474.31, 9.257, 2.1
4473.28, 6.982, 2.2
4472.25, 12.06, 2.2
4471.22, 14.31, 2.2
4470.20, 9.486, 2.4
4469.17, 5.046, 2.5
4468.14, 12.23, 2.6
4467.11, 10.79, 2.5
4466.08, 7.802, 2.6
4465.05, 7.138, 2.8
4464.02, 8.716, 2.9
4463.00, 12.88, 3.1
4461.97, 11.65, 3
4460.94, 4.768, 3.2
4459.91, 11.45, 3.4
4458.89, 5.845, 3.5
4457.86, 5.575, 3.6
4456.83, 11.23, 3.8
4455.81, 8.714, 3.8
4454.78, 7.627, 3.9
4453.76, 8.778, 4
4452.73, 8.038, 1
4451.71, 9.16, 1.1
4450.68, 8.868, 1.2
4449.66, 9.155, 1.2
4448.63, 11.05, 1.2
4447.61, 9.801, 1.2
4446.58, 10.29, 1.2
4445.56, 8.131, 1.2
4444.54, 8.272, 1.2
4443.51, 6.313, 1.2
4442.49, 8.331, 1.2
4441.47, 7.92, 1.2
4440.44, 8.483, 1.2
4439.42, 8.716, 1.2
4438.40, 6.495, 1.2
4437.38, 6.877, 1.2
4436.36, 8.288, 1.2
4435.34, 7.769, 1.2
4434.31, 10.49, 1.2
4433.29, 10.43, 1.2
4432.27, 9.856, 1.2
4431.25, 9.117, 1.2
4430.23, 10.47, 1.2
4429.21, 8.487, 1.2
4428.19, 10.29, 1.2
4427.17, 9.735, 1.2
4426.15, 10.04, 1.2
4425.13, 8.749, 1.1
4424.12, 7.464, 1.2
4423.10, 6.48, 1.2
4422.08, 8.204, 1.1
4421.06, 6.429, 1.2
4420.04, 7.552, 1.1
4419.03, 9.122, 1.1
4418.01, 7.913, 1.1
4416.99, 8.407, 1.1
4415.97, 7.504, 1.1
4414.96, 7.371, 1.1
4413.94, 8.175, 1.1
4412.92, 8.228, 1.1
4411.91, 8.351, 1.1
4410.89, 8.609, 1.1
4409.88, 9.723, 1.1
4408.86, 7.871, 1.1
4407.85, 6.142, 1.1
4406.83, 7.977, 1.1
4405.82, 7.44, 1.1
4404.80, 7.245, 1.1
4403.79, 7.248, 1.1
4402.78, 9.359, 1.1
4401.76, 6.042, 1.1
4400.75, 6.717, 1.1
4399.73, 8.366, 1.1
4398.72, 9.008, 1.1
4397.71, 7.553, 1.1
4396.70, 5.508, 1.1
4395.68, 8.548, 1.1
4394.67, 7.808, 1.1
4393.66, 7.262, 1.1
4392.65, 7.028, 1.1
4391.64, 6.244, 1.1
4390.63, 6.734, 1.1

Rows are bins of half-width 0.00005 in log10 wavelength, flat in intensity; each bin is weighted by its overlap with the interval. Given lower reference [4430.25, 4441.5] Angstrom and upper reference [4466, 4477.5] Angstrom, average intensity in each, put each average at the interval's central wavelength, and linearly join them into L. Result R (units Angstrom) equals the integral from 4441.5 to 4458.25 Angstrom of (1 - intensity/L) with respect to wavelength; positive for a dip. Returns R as 0.8 Angstrom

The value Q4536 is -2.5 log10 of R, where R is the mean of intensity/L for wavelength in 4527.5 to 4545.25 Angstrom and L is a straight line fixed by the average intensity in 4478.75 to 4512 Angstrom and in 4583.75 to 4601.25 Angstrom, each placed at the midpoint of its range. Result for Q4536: 0.19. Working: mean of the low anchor 9.43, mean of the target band 8.02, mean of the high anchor 9.73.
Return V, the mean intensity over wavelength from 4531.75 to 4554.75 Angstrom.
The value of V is 8.2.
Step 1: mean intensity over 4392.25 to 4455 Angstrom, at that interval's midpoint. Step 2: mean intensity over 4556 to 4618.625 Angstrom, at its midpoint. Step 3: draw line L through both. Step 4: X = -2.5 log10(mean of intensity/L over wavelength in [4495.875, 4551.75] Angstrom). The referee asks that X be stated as 0.021 mag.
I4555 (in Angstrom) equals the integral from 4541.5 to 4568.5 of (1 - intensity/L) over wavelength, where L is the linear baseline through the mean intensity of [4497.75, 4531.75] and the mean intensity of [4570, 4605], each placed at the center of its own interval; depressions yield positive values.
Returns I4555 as 1.4 Angstrom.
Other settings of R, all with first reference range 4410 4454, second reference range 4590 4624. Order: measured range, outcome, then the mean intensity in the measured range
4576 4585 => 0.4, 9.47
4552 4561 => 0.4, 9.25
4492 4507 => -0.5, 9.47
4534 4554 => 2.6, 8.31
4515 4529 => 0.1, 9.29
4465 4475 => -0.8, 9.61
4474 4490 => -1.2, 9.7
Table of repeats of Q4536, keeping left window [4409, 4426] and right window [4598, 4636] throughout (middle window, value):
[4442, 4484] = -0.075 mag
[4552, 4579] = 0.023 mag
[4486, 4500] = -0.052 mag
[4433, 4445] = 0.017 mag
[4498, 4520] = -0.054 mag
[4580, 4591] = 0.052 mag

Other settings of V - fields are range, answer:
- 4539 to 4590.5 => 9.15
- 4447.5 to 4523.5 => 9.37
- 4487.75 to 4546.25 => 8.95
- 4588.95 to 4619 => 9.95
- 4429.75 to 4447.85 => 8.65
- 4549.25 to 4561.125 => 9.05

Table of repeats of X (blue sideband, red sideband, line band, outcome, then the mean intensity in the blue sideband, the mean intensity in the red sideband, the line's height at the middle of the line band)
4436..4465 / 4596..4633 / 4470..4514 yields -0.07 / 8.6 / 10.1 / 8.98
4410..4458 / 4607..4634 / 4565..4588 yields 0.04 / 8.57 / 10.3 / 9.9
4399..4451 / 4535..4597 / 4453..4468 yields -0.04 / 8.36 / 9.15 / 8.56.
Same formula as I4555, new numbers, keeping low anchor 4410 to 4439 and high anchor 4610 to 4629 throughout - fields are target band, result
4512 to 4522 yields -0.1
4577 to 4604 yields 1.4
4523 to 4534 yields 1.0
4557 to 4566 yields 0.6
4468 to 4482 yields -0.8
